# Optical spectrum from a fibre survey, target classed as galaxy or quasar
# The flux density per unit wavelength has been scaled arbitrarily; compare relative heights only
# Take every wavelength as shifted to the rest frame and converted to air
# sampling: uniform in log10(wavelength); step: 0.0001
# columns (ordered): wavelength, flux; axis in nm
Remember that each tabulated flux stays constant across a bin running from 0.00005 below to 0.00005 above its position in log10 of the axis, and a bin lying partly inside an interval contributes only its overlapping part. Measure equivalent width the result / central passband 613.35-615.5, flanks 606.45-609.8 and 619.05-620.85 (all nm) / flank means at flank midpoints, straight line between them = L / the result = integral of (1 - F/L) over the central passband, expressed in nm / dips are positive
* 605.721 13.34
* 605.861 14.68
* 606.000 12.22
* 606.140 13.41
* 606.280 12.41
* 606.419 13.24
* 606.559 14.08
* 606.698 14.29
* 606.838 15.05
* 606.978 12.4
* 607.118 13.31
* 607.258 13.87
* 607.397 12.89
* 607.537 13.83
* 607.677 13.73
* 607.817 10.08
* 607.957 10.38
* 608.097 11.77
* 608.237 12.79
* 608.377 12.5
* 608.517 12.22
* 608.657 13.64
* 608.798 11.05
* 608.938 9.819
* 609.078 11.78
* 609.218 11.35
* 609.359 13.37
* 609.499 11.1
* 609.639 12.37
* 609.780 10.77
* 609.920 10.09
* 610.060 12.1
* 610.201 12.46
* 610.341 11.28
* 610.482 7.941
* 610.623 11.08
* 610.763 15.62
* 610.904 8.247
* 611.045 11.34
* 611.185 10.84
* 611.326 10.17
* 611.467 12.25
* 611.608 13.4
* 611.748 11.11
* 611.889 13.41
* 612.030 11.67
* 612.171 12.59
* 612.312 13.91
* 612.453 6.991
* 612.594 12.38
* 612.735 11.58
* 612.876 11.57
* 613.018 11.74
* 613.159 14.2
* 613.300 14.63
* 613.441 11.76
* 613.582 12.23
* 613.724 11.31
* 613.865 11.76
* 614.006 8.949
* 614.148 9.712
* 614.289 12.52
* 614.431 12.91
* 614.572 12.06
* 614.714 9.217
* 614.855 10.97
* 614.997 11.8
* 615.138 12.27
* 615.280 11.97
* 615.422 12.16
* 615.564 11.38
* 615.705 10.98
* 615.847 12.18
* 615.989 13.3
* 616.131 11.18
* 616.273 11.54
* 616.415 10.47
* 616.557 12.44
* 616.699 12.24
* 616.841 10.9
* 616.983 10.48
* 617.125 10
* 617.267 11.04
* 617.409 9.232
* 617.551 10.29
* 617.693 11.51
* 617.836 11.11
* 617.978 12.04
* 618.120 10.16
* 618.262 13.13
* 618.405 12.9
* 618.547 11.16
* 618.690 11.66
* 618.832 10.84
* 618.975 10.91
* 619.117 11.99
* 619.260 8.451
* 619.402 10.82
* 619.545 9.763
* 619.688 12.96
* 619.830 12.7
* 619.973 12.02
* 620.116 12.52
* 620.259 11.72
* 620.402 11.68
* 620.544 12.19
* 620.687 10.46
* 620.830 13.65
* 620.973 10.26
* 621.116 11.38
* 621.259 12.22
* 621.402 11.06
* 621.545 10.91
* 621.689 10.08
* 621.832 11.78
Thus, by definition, 0.09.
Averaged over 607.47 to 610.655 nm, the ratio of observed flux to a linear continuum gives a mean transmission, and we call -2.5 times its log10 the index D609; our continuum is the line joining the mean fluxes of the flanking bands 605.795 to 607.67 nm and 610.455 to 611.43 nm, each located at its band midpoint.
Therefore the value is 0.04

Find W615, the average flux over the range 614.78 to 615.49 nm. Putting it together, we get 11.8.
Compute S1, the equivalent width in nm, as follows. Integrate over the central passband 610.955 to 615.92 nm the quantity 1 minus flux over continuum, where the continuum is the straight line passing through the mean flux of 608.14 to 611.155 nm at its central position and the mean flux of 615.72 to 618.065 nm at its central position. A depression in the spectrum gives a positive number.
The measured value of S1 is -0.14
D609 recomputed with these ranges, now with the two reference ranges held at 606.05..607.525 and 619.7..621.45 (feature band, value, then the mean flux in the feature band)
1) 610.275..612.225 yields 0.131 mag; 11.5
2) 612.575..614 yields 0.049 mag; 12.2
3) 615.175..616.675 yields 0.057 mag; 11.8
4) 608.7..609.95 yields 0.160 mag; 11.4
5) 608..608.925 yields 0.101 mag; 12.1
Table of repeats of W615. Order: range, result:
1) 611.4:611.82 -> 12.3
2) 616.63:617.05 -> 11.2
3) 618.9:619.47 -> 10.5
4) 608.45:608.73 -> 12.9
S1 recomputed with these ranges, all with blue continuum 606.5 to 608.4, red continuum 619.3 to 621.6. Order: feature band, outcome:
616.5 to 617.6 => 0.10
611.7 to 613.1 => 0.08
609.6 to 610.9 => 0.13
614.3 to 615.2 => 0.04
